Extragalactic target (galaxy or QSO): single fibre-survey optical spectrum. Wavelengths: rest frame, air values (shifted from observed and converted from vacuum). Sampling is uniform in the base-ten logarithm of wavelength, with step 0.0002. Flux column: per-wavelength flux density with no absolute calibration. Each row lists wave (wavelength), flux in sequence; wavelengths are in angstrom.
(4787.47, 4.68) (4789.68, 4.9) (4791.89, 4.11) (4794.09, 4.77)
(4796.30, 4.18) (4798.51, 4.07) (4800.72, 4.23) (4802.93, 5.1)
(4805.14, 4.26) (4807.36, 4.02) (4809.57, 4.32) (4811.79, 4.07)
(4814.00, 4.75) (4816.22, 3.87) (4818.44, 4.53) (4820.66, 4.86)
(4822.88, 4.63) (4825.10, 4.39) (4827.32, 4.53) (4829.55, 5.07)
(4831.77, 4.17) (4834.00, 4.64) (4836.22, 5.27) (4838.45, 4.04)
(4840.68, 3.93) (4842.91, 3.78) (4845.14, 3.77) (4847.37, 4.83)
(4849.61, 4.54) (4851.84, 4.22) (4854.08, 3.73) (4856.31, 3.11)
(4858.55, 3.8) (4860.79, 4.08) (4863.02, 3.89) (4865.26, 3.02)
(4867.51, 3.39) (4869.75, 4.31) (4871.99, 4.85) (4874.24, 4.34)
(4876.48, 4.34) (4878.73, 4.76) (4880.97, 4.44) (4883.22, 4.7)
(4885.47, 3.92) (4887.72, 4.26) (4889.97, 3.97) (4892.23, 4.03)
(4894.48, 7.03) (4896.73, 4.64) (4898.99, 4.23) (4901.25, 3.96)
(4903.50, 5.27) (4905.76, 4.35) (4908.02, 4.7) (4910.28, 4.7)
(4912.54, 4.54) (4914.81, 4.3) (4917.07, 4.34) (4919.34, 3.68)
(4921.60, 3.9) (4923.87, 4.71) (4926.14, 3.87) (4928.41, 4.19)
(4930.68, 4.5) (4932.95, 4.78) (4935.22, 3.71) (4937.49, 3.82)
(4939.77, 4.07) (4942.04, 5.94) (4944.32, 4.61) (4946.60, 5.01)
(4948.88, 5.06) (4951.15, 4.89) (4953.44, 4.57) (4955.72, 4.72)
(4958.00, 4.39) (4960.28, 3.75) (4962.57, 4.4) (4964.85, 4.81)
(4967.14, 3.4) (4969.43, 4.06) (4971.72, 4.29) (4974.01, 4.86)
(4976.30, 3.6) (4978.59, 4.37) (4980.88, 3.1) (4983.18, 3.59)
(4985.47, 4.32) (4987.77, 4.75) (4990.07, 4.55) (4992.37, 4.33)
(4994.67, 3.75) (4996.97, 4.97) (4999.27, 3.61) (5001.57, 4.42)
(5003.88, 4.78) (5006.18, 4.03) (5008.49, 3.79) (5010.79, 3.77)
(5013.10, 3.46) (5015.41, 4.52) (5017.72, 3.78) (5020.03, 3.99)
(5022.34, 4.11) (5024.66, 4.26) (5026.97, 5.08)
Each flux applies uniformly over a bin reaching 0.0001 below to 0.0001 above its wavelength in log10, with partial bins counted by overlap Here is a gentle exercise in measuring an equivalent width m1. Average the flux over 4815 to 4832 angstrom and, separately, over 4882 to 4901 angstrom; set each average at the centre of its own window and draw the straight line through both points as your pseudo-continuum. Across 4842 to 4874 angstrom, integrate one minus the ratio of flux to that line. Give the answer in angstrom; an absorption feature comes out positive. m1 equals 4.1 angstrom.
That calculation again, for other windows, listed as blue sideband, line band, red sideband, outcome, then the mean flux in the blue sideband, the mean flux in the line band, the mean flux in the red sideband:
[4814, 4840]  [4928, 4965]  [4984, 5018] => -2.1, 4.54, 4.54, 4.19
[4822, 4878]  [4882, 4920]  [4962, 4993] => -3.1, 4.19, 4.52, 4.17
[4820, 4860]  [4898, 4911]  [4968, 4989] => -1.0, 4.29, 4.53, 4.1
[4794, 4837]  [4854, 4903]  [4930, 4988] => 2.0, 4.47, 4.24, 4.35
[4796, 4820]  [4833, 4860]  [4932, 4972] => 1.4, 4.32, 4.13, 4.46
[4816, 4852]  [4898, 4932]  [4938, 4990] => 0.4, 4.43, 4.35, 4.38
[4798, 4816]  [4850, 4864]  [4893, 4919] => 2.1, 4.34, 3.84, 4.69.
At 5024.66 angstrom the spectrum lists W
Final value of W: 4.26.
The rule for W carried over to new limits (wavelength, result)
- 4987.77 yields 4.75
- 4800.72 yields 4.23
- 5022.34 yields 4.11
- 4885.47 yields 3.92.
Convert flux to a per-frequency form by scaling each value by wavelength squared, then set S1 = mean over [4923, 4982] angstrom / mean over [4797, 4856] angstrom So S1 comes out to 1.06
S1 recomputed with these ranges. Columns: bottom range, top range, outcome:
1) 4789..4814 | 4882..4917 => 1.09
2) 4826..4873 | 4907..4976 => 1.11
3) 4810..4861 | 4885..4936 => 1.06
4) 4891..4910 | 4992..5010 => 0.92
